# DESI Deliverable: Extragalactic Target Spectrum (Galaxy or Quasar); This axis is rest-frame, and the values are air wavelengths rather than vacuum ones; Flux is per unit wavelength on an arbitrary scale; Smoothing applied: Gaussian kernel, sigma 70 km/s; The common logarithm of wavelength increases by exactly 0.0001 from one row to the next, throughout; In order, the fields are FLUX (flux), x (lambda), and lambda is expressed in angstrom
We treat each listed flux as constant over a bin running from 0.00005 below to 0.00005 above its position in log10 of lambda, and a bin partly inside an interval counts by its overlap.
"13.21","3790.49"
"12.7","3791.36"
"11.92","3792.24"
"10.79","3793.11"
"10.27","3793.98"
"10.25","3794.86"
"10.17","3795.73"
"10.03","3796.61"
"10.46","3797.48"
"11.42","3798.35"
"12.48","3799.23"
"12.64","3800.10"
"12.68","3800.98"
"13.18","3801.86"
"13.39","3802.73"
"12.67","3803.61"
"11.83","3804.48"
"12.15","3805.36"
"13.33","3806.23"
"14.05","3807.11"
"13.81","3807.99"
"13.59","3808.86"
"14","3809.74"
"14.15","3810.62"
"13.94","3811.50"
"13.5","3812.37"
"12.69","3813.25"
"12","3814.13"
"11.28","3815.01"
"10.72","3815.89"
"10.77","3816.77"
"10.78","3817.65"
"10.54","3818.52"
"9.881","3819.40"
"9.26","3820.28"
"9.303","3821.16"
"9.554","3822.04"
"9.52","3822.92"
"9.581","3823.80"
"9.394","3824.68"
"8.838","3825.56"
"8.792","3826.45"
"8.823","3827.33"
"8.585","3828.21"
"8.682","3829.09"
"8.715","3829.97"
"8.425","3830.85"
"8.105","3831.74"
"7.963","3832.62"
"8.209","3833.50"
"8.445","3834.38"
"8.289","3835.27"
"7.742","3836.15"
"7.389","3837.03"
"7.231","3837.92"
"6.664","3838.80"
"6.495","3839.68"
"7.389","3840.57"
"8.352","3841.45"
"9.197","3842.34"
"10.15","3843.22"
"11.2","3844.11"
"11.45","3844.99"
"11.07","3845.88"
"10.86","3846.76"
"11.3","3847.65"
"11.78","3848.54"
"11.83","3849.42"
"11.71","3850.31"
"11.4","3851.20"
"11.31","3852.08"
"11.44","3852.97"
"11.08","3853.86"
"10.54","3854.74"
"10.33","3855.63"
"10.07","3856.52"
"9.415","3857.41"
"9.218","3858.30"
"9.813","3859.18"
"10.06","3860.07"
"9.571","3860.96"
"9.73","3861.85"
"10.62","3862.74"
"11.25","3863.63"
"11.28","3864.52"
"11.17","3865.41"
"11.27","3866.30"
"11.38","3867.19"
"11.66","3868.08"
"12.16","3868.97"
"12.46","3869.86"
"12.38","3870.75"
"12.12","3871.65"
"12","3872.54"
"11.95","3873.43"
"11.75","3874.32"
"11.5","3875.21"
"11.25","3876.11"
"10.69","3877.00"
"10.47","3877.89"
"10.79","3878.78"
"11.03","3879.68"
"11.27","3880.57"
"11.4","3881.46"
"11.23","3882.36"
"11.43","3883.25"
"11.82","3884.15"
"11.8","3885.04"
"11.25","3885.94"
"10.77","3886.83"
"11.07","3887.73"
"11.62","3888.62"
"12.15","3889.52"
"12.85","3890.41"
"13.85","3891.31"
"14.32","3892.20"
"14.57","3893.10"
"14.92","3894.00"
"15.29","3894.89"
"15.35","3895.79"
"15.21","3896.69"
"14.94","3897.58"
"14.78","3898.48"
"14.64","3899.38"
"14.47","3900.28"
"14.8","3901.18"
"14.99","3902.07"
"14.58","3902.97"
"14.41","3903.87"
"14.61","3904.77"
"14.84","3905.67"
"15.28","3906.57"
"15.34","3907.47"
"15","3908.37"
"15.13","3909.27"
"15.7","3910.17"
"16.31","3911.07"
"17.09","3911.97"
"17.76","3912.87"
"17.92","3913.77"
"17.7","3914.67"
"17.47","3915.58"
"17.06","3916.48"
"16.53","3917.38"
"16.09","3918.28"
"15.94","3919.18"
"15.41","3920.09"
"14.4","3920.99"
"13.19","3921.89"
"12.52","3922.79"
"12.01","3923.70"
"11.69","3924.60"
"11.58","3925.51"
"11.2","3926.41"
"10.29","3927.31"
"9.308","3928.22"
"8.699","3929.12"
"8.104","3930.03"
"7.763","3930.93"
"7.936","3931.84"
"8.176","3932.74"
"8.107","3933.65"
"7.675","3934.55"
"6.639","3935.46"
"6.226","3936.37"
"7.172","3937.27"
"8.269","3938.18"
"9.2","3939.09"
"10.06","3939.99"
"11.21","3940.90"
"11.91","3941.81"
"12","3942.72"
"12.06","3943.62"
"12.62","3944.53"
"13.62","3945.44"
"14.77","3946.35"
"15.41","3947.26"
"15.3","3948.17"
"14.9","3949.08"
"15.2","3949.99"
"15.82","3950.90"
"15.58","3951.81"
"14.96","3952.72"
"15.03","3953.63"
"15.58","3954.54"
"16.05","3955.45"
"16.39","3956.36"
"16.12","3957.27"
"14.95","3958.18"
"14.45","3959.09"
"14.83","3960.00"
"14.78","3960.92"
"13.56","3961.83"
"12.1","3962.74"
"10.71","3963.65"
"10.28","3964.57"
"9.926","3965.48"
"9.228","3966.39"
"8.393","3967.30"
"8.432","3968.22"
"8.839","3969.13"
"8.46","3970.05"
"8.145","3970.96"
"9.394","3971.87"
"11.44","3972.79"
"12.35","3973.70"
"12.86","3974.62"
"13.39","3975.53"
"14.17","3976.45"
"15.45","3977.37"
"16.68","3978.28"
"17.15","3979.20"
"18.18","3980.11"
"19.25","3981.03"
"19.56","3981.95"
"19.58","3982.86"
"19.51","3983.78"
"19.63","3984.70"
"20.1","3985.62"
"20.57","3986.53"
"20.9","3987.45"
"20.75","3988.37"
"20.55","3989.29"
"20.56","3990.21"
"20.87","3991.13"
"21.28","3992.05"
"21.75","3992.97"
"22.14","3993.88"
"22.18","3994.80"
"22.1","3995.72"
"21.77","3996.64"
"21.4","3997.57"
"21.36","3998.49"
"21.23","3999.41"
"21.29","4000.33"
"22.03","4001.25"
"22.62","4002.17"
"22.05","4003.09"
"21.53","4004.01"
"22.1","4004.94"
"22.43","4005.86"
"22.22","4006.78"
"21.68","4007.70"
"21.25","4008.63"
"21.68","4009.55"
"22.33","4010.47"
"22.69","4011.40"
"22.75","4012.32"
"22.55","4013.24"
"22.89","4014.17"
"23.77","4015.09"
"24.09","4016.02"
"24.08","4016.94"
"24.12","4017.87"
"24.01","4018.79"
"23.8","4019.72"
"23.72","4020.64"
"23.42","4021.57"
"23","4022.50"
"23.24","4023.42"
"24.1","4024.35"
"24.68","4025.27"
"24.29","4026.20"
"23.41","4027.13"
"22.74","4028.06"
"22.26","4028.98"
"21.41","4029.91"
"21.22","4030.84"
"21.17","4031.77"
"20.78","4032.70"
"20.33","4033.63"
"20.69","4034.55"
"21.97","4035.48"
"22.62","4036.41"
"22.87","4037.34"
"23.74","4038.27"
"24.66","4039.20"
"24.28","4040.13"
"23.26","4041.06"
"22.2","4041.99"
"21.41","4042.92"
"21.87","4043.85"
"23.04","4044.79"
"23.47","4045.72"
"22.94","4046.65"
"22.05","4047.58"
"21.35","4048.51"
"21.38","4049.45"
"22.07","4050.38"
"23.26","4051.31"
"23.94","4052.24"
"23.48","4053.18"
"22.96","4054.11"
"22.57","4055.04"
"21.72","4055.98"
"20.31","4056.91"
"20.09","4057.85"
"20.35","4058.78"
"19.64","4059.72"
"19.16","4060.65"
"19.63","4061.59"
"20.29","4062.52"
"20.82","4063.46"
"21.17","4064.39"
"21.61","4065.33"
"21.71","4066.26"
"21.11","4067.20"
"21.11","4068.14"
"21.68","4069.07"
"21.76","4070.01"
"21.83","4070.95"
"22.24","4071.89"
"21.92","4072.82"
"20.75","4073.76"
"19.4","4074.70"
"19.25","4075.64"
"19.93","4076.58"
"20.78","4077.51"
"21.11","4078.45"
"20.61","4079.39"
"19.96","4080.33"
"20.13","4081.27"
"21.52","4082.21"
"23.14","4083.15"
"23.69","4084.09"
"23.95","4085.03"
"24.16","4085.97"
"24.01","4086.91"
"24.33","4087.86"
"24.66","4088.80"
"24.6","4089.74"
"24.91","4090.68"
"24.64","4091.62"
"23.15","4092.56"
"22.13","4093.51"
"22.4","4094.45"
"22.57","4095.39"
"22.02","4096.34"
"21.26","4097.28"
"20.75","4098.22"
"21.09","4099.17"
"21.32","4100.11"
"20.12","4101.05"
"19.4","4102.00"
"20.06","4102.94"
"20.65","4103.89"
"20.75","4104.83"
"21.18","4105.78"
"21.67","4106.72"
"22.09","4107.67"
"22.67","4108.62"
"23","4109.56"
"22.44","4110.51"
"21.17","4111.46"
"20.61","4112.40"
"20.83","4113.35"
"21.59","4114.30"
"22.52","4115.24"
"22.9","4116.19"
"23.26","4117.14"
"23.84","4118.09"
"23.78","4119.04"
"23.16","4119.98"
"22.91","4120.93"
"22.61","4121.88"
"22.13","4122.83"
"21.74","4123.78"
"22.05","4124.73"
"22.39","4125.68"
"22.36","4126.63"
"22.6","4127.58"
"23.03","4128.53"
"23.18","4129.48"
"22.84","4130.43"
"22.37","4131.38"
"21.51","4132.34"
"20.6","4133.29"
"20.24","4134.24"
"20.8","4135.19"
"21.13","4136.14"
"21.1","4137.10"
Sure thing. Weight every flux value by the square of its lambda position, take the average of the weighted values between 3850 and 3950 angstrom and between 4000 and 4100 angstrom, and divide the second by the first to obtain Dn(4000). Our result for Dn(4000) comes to 1.9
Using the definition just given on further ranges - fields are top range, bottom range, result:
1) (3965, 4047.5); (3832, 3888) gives 2.08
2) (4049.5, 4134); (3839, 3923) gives 1.92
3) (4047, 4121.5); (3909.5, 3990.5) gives 1.71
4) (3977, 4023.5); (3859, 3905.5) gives 1.84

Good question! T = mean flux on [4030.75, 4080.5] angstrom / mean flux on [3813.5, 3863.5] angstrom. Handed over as 2.23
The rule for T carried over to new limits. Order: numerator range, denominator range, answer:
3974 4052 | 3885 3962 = 1.61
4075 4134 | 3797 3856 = 2.09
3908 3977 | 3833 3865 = 1.28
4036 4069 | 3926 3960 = 1.84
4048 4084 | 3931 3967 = 1.74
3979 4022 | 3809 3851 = 2.19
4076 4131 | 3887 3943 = 1.71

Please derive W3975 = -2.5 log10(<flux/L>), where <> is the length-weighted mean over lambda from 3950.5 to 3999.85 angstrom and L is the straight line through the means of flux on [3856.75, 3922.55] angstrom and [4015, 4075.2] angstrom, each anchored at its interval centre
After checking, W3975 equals 0.14 mag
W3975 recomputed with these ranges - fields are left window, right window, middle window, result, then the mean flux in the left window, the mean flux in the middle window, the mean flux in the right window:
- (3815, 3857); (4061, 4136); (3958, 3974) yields 0.38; 9.58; 11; 21.9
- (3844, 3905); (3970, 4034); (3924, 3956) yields 0.40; 12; 11.5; 20.6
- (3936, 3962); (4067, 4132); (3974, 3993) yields -0.20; 13.4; 18.6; 22.1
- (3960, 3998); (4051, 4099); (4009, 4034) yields -0.23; 16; 22.9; 21.8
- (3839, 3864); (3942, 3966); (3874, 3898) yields -0.07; 10.3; 12.4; 14.1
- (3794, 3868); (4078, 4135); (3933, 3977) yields 0.29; 10.5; 12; 22.2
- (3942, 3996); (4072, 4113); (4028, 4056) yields -0.17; 15.4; 22.4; 21.9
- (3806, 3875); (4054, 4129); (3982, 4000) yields -0.21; 10.5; 20.9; 21.8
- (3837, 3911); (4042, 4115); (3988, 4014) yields -0.21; 11.9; 21.8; 21.8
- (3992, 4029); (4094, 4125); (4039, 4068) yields 0.02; 22.7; 21.8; 21.8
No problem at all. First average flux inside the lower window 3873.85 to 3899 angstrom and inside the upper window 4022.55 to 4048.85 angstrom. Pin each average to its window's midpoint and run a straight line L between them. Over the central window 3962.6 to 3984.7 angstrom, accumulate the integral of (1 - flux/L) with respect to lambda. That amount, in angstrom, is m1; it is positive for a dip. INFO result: 6.31 angstrom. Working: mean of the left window 12.5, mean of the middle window 13.2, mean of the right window 22.6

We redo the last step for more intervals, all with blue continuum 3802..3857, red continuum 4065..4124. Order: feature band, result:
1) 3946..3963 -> 0.8 angstrom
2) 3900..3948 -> 5.4 angstrom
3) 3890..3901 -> -1.1 angstrom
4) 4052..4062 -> -0.4 angstrom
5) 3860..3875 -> 0.9 angstrom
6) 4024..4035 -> -1.8 angstrom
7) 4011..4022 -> -2.9 angstrom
